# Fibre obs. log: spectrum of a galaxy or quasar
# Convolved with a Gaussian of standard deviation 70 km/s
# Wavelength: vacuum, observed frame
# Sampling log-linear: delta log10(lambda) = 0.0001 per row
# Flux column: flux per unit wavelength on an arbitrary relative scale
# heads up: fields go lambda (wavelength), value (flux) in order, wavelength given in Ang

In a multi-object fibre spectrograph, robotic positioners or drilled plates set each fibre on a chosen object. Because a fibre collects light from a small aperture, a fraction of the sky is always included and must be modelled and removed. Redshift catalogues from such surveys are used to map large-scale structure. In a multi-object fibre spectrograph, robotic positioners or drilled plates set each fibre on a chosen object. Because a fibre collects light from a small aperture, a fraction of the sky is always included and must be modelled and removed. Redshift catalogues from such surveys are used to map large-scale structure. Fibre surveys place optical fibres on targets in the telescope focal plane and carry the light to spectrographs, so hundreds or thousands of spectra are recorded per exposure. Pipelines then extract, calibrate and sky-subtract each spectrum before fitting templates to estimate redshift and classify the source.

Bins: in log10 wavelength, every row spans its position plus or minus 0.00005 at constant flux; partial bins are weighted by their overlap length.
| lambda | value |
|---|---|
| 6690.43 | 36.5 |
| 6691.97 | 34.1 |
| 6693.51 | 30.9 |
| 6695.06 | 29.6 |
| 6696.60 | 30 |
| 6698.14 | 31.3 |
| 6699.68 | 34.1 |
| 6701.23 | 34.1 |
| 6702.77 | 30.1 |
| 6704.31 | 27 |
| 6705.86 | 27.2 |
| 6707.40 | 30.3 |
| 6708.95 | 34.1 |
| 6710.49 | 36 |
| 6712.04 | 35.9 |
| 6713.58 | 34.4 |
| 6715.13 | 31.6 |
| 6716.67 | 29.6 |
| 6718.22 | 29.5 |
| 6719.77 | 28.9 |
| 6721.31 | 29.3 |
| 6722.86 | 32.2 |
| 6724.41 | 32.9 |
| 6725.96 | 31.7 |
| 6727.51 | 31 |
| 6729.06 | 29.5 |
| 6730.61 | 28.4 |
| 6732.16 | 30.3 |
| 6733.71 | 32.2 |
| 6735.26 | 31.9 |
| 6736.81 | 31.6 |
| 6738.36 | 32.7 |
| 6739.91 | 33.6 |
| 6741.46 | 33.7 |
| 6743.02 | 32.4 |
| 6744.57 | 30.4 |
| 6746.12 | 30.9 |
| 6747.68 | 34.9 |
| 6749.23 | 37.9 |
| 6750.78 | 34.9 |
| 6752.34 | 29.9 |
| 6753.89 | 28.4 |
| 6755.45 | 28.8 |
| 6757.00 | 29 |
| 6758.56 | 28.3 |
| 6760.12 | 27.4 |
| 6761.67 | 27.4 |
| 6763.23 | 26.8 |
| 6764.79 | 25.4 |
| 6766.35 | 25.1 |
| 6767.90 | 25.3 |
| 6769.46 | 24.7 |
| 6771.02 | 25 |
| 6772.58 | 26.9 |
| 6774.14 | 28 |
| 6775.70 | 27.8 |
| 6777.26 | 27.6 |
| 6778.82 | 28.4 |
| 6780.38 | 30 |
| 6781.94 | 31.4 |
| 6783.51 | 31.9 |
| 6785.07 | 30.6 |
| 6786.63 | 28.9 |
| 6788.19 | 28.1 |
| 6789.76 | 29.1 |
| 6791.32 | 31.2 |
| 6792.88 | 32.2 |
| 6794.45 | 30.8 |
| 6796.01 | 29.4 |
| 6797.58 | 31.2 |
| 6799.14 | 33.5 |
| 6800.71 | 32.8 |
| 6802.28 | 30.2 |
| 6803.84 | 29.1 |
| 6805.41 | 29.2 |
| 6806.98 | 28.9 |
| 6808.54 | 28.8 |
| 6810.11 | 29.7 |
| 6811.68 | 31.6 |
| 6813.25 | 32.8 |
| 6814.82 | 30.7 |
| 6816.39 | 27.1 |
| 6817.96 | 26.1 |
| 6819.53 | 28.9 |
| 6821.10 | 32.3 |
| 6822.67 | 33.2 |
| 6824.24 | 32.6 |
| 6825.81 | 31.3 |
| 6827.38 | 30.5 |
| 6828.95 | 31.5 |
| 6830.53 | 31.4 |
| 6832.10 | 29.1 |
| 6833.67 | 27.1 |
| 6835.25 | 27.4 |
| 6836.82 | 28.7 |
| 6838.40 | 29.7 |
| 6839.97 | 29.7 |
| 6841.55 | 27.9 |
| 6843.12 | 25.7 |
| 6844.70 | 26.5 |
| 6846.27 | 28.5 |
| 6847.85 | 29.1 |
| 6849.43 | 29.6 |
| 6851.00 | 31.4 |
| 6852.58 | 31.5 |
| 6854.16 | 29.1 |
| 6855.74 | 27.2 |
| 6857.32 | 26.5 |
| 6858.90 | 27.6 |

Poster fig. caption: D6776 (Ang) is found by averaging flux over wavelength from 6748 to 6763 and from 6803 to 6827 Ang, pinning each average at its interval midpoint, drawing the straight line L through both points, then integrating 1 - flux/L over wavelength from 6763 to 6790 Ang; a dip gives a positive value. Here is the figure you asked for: 2.1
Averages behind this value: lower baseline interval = 30.2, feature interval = 27.8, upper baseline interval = 30.2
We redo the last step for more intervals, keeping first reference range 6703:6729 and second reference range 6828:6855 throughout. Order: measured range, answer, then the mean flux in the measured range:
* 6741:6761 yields -0.38 Ang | 31.2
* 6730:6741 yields -0.25 Ang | 31.7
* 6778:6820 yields -0.42 Ang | 30.1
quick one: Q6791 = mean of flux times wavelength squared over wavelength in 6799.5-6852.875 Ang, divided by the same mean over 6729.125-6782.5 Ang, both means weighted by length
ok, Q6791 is 1.03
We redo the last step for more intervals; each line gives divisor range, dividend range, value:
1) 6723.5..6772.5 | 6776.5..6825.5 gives 1.02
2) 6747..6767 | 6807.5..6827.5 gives 1.05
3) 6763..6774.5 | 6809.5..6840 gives 1.19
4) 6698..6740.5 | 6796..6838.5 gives 0.99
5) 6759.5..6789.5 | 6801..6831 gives 1.11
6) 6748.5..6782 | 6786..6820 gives 1.07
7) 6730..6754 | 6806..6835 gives 0.96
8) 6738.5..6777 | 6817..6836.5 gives 1.05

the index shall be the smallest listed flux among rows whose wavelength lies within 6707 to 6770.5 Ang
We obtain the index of 24.7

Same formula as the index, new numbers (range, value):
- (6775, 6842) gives 26.1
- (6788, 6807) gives 28.1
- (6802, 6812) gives 28.8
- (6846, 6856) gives 27.2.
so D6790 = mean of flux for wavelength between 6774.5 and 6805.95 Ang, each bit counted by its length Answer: 30.1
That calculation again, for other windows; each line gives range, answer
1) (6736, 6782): 29.5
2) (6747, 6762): 30.8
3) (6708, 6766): 31.1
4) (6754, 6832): 29.4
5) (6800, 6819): 29.7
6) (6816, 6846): 29.3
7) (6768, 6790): 28.3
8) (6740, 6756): 32.3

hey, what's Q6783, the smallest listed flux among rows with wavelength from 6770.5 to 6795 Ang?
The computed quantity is 25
